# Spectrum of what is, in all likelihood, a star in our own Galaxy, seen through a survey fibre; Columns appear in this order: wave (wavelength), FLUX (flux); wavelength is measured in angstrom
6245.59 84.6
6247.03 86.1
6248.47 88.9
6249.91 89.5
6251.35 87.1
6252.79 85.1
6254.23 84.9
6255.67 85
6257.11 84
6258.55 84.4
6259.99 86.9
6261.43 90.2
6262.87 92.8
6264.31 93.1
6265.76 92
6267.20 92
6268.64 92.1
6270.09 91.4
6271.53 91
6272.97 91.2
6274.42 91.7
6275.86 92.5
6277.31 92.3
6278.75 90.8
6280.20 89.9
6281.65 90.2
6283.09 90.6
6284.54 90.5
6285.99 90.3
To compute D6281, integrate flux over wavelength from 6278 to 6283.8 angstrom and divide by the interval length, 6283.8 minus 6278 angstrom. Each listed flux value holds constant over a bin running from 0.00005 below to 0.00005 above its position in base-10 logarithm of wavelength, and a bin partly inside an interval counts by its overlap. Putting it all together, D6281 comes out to 90.5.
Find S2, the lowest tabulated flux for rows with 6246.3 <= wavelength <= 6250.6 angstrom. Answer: 86.1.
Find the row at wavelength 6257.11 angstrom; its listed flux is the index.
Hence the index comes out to 84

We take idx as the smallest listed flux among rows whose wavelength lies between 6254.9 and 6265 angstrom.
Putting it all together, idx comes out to 84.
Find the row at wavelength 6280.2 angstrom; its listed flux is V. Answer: 89.9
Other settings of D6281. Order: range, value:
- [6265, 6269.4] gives 91.9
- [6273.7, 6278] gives 92.2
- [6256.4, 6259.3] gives 84.3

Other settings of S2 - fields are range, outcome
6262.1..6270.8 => 91.4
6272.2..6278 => 91.2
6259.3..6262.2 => 86.9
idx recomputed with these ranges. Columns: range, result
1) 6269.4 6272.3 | 91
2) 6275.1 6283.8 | 89.9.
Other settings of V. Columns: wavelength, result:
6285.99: 90.3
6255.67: 85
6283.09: 90.6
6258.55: 84.4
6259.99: 86.9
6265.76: 92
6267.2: 92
